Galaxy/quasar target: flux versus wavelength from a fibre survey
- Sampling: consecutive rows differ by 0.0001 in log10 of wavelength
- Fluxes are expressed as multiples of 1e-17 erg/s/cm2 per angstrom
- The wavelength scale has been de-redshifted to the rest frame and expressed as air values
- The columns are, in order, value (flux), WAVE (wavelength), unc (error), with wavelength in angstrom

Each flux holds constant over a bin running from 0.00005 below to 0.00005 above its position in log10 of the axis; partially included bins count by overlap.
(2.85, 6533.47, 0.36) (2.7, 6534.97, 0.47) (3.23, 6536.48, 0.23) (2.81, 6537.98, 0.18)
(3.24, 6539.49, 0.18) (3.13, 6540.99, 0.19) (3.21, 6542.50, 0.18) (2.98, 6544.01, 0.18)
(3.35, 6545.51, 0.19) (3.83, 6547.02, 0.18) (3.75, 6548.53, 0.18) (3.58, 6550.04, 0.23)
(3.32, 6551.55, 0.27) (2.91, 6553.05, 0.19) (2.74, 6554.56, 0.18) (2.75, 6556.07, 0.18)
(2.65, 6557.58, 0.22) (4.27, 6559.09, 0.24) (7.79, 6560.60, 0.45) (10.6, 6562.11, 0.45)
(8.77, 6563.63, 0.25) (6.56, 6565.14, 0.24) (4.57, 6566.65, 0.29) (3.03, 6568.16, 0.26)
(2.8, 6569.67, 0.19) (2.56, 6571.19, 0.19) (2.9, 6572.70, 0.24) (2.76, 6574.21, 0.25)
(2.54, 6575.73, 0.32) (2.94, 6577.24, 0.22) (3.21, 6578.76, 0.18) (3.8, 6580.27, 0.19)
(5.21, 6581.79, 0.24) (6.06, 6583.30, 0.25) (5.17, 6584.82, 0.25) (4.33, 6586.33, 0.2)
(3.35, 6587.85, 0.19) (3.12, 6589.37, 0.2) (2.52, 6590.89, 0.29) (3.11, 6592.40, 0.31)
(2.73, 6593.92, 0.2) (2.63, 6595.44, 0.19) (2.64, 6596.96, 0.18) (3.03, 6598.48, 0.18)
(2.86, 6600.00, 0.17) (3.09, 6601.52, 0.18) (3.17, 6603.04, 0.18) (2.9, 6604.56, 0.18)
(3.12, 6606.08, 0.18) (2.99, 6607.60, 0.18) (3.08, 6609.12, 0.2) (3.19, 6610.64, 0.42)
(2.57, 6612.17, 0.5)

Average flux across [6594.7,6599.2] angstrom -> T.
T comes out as 2.76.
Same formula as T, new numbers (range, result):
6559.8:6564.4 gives 8.99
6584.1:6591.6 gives 3.7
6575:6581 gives 3.12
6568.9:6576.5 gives 2.71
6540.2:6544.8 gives 3.11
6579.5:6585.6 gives 5.06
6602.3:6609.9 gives 3.05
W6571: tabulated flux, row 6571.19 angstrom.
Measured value 2.56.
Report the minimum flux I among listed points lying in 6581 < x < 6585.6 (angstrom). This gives 5.17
